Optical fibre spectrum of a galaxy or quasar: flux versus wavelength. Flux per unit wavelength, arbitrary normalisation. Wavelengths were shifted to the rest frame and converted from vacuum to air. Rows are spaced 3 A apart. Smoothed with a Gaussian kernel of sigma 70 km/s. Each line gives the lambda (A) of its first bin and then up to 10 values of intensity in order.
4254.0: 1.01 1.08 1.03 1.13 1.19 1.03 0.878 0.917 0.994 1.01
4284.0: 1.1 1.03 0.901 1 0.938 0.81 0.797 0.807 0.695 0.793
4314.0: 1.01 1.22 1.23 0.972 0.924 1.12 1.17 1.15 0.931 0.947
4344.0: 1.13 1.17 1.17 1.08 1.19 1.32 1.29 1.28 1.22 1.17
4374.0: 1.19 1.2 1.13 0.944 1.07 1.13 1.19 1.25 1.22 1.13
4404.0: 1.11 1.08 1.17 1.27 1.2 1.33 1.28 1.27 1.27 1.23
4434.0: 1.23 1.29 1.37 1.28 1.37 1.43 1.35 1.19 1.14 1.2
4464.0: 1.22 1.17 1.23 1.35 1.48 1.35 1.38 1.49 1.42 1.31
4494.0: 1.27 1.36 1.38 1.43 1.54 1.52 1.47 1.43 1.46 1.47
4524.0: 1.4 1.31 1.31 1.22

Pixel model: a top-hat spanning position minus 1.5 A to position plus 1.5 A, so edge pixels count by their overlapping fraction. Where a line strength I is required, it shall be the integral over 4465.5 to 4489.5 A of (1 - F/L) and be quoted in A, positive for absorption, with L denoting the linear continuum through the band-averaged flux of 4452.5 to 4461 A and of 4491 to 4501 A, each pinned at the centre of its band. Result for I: -1.7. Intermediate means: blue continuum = 1.19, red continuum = 1.33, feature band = 1.36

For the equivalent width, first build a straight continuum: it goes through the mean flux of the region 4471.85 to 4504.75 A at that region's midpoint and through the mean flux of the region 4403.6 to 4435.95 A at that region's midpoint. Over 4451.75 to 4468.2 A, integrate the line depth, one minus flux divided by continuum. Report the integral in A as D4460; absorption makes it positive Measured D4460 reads 1.5 A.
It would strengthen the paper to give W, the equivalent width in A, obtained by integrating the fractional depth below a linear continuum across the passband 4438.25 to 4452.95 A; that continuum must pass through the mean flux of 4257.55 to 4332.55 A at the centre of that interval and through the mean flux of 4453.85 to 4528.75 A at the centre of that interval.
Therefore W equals -1.0 A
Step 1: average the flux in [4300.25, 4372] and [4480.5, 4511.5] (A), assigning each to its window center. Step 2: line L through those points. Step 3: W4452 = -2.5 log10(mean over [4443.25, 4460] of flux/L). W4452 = 0.02 mag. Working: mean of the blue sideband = 1.07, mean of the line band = 1.29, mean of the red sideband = 1.41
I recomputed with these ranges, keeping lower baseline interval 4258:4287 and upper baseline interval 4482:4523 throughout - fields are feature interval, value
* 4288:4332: 5.8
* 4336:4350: 1.1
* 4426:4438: 0.5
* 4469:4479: 0.1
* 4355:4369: -0.9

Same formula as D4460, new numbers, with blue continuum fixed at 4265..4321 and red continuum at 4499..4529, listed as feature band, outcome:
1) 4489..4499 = 0.5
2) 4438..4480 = 0.8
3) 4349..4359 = -0.7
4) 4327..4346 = -0.3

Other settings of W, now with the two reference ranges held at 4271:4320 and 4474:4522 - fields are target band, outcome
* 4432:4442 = -0.12 A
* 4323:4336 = -0.67 A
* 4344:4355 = -0.74 A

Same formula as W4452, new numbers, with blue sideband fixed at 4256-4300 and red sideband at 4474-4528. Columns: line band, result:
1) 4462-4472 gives 0.12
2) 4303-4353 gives 0.07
